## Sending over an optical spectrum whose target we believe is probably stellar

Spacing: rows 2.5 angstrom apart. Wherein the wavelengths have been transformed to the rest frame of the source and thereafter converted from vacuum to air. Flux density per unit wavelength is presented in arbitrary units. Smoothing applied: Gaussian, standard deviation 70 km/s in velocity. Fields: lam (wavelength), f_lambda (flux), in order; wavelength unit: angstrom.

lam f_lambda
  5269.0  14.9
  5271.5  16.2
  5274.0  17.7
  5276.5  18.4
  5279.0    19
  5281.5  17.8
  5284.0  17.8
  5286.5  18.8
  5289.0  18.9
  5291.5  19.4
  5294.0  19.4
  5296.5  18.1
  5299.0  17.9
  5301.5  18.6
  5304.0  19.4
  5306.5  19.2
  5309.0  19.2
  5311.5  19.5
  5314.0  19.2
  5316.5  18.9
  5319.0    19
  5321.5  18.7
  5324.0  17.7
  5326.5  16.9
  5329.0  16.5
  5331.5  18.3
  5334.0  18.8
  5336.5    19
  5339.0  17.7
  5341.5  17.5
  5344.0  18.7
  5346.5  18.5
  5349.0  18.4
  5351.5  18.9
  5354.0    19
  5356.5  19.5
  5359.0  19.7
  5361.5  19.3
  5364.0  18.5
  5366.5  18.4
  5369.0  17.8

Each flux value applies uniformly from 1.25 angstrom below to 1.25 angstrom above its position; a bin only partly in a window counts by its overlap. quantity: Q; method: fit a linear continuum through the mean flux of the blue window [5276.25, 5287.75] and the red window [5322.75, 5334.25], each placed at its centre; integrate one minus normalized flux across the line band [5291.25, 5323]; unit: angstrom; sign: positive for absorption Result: -1.8 angstrom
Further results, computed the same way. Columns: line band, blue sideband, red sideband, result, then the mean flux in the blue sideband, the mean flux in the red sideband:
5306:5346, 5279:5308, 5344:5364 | 0.9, 18.7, 19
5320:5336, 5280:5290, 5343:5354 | 0.6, 18.3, 18.7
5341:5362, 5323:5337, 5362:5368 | -0.7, 17.8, 18.5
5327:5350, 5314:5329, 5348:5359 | 0.7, 18.2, 19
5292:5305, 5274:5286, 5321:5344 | -0.4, 18.2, 17.9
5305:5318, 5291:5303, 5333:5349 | -0.5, 18.6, 18.4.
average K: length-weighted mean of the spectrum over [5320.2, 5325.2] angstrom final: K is 18.2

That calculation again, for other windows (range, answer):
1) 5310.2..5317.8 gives 19.2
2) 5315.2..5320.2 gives 19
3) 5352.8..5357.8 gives 19.3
